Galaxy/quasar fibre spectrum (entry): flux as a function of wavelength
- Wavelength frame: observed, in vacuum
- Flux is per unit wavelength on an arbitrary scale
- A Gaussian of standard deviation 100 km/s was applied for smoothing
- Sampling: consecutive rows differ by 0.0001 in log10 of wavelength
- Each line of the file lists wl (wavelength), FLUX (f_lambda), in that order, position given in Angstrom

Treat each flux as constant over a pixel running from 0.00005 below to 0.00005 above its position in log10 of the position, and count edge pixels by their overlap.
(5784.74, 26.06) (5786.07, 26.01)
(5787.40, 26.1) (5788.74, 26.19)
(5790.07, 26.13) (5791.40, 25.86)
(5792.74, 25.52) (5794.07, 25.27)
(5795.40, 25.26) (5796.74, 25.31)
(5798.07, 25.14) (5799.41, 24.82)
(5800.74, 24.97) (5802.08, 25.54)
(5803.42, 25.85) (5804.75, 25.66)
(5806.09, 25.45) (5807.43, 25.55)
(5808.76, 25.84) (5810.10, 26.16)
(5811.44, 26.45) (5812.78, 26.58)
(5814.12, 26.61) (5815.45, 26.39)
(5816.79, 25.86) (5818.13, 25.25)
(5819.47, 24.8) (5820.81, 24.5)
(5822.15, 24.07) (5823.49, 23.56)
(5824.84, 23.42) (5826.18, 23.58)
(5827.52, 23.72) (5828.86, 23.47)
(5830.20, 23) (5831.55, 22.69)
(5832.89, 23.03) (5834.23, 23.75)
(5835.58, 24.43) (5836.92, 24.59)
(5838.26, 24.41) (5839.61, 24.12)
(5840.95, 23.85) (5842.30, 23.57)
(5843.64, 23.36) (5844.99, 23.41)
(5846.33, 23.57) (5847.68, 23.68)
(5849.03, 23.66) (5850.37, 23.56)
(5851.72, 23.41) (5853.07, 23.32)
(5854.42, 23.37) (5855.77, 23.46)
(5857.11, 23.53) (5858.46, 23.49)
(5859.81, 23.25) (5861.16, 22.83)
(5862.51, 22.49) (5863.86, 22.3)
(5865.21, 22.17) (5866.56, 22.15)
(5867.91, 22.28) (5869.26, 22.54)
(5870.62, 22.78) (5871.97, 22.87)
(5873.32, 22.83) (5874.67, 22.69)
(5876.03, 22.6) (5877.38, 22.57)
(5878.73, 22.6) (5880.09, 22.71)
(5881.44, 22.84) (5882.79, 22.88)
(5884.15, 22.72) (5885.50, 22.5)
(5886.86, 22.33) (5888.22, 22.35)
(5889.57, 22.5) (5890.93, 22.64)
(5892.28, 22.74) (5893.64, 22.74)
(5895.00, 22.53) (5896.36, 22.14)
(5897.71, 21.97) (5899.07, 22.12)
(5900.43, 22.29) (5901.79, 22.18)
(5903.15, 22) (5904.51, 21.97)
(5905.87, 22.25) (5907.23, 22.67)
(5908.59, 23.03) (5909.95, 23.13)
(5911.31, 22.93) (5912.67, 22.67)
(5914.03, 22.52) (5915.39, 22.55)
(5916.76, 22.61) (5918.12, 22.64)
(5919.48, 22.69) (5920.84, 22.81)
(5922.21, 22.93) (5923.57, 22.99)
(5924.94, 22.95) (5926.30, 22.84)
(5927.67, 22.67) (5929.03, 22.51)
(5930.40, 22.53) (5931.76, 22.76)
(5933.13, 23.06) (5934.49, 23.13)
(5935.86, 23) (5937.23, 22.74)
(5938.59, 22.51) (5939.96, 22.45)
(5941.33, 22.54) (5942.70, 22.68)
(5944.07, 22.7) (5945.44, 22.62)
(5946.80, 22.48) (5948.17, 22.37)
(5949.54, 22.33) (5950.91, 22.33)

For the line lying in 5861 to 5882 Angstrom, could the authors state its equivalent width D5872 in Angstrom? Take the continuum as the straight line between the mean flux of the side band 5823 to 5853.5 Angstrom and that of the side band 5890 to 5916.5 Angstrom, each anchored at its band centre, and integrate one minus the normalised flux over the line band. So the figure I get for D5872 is 0.4 Angstrom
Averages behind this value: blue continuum 23.6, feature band 22.6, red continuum 22.5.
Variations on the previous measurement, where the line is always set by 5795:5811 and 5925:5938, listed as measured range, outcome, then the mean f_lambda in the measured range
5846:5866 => 0.98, 23.2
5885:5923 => 1.41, 22.5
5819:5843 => 1.06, 23.8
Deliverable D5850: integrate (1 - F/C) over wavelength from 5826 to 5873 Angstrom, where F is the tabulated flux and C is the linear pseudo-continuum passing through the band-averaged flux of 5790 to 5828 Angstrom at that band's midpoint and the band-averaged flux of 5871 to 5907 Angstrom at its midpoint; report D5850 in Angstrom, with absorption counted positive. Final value 1.1 Angstrom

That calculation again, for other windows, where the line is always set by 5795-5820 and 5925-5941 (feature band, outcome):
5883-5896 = 0.7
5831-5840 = 0.4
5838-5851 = 0.6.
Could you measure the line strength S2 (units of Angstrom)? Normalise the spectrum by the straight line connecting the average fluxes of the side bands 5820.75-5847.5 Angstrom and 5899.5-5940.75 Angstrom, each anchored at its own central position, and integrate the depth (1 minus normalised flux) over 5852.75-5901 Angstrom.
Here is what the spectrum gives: 1.1 Angstrom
